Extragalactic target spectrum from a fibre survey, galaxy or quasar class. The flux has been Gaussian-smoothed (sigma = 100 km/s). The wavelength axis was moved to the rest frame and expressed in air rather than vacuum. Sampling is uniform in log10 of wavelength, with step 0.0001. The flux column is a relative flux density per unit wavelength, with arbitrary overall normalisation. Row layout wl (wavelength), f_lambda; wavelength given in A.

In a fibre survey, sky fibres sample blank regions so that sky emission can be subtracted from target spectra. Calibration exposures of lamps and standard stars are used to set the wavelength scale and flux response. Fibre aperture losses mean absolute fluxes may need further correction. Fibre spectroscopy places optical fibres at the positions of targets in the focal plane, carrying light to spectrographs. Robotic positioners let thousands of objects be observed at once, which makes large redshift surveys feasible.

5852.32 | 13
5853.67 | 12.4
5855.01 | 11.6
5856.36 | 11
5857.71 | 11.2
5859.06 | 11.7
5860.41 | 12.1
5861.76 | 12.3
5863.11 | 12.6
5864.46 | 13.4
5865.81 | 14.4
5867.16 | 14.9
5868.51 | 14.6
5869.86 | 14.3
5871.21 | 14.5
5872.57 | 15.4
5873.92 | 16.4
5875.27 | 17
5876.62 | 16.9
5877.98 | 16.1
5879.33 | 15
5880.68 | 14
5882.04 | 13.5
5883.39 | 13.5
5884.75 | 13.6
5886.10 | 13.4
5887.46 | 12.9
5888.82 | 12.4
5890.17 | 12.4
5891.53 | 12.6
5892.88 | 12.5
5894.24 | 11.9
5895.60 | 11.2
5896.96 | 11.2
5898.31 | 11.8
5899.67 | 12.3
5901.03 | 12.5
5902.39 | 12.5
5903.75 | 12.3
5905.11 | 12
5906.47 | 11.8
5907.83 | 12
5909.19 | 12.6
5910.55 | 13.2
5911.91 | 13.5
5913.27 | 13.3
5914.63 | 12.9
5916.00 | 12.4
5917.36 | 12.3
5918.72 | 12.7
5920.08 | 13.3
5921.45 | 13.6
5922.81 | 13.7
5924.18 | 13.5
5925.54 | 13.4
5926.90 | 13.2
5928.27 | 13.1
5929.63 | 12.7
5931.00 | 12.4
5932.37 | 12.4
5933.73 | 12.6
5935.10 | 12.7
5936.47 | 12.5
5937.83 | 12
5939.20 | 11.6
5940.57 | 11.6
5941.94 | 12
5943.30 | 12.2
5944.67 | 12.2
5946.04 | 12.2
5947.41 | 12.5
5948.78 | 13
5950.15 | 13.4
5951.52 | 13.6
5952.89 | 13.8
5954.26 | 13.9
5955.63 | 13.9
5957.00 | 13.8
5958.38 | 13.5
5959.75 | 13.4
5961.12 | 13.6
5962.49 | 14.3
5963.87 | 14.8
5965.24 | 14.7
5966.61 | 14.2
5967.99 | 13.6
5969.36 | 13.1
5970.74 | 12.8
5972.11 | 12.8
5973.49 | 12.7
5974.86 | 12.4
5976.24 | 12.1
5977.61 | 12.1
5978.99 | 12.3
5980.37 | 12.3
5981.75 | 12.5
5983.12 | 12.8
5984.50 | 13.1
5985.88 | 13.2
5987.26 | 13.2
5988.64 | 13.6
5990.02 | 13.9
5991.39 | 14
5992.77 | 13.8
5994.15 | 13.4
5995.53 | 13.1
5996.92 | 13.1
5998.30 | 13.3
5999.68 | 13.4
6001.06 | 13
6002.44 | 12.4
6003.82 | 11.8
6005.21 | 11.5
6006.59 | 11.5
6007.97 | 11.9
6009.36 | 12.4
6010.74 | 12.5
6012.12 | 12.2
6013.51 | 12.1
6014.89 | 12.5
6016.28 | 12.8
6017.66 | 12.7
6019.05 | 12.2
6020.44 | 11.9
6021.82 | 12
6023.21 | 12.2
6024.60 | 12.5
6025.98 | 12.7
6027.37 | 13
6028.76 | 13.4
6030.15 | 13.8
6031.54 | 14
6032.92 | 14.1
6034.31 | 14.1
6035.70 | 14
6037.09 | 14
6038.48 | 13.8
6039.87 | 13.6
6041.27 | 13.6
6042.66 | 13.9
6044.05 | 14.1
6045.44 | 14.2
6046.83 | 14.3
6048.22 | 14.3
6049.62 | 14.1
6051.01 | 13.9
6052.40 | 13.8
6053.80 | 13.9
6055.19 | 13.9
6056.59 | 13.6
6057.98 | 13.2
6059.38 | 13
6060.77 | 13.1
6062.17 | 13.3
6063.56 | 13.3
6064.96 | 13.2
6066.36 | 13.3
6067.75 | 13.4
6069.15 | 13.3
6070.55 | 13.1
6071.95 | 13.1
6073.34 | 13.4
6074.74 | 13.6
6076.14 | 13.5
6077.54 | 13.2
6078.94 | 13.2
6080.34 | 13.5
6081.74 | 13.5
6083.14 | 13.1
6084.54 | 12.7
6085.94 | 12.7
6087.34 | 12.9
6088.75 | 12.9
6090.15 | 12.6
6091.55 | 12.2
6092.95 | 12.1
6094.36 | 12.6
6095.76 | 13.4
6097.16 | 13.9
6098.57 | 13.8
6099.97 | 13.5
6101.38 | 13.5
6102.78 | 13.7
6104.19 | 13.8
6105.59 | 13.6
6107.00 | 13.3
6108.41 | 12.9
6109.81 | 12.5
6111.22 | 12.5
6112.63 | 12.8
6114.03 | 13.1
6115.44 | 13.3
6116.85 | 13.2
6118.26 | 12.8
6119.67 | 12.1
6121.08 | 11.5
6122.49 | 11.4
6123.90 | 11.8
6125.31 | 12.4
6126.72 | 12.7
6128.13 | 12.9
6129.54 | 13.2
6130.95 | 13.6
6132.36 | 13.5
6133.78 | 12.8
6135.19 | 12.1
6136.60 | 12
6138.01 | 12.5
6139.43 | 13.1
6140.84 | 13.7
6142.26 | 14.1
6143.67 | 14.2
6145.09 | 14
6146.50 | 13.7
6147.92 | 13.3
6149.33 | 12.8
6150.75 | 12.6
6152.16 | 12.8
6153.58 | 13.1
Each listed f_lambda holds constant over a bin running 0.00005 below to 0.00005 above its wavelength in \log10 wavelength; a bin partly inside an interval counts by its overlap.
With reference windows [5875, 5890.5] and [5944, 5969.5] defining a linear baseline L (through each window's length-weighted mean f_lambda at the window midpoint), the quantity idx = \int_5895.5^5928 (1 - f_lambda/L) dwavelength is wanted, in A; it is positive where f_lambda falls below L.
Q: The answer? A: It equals 3.0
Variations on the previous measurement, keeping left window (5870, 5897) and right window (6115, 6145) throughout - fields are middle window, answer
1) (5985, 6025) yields 2.0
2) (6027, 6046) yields -0.9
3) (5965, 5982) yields 0.8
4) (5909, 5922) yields 0.7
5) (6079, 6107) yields -0.4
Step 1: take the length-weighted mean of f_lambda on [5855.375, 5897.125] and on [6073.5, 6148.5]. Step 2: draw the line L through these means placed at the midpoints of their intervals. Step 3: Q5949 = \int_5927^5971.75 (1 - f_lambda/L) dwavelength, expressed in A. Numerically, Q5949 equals 1.01 A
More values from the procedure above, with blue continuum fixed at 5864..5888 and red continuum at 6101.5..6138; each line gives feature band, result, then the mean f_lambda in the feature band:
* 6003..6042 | 2.1 A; 12.8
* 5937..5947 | 1.5 A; 12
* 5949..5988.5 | 1.9 A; 13.3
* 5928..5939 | 1.3 A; 12.5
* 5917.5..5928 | 0.8 A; 13.3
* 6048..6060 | -0.4 A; 13.7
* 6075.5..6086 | -0.1 A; 13.2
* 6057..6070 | 0.0 A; 13.2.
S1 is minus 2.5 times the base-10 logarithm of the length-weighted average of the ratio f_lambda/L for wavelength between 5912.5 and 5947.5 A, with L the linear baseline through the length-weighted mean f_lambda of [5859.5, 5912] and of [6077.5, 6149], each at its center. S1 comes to 0.05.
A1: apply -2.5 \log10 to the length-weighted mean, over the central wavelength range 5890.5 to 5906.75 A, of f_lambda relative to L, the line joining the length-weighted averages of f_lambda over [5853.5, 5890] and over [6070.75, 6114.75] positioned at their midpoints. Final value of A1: 0.14 mag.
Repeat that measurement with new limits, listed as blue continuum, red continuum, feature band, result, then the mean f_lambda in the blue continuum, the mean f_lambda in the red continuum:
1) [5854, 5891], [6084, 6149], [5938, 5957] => 0.06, 13.7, 13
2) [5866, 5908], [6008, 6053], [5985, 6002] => -0.01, 13.5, 13.3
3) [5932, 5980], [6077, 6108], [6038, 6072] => -0.04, 13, 13.2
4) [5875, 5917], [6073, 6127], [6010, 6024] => 0.06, 13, 13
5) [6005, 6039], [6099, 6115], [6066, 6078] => -0.02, 12.8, 13.2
